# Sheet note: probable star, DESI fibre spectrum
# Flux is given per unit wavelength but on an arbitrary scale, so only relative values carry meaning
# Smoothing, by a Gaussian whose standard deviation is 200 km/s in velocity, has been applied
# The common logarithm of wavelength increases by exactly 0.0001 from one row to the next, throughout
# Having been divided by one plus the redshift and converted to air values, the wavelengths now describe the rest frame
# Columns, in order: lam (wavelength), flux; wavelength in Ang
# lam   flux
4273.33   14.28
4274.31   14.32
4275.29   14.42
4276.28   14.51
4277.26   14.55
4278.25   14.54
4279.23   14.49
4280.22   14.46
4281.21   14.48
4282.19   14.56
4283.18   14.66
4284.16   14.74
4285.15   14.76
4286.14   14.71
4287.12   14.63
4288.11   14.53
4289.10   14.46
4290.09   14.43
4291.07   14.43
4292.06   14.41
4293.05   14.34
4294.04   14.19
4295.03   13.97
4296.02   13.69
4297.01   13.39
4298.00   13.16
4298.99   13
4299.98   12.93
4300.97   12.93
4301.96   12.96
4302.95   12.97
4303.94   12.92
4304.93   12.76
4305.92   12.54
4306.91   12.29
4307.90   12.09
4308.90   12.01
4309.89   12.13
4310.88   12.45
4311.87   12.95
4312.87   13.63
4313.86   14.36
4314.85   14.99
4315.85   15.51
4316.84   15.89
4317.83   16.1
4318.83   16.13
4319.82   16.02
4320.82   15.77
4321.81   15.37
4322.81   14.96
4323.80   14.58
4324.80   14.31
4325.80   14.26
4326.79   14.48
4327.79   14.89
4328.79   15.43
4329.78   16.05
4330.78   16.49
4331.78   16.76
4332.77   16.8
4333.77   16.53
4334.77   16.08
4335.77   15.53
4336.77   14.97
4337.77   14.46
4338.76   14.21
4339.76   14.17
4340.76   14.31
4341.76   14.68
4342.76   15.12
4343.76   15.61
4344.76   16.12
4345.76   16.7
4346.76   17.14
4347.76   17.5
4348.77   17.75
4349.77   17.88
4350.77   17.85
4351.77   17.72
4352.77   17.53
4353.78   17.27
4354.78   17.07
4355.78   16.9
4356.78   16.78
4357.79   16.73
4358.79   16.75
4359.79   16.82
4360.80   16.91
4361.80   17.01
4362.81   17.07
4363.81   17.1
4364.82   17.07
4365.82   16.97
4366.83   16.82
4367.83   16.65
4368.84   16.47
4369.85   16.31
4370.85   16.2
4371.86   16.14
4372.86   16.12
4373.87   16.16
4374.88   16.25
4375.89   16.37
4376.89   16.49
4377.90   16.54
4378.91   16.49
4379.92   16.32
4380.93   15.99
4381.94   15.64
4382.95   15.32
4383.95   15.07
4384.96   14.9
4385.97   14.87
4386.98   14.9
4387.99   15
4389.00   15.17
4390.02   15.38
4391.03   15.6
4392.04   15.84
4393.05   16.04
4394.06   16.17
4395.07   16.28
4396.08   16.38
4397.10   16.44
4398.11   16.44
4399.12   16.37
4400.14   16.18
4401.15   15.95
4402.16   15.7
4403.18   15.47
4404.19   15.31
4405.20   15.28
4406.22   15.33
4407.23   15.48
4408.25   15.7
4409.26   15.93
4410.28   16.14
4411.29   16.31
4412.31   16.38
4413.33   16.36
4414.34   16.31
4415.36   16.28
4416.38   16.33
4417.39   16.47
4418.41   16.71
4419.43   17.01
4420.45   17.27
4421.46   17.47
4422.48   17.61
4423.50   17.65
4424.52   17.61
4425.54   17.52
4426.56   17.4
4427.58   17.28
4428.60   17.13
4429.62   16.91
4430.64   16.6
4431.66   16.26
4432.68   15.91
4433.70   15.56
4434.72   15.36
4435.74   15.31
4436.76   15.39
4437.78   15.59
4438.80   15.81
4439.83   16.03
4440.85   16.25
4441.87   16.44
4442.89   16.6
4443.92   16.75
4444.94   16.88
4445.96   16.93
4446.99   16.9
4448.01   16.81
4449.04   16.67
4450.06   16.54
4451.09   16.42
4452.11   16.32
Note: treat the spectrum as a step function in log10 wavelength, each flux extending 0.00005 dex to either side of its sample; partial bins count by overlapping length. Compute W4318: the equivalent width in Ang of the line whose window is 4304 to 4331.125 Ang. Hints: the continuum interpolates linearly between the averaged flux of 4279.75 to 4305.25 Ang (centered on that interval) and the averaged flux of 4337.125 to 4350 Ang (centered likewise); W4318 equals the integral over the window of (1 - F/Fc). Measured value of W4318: 0.9 Ang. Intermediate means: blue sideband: 13.9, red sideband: 15.8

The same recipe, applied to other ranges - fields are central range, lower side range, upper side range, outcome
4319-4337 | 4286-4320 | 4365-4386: -1.1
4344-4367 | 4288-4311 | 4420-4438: -3.7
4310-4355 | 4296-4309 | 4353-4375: -2.7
